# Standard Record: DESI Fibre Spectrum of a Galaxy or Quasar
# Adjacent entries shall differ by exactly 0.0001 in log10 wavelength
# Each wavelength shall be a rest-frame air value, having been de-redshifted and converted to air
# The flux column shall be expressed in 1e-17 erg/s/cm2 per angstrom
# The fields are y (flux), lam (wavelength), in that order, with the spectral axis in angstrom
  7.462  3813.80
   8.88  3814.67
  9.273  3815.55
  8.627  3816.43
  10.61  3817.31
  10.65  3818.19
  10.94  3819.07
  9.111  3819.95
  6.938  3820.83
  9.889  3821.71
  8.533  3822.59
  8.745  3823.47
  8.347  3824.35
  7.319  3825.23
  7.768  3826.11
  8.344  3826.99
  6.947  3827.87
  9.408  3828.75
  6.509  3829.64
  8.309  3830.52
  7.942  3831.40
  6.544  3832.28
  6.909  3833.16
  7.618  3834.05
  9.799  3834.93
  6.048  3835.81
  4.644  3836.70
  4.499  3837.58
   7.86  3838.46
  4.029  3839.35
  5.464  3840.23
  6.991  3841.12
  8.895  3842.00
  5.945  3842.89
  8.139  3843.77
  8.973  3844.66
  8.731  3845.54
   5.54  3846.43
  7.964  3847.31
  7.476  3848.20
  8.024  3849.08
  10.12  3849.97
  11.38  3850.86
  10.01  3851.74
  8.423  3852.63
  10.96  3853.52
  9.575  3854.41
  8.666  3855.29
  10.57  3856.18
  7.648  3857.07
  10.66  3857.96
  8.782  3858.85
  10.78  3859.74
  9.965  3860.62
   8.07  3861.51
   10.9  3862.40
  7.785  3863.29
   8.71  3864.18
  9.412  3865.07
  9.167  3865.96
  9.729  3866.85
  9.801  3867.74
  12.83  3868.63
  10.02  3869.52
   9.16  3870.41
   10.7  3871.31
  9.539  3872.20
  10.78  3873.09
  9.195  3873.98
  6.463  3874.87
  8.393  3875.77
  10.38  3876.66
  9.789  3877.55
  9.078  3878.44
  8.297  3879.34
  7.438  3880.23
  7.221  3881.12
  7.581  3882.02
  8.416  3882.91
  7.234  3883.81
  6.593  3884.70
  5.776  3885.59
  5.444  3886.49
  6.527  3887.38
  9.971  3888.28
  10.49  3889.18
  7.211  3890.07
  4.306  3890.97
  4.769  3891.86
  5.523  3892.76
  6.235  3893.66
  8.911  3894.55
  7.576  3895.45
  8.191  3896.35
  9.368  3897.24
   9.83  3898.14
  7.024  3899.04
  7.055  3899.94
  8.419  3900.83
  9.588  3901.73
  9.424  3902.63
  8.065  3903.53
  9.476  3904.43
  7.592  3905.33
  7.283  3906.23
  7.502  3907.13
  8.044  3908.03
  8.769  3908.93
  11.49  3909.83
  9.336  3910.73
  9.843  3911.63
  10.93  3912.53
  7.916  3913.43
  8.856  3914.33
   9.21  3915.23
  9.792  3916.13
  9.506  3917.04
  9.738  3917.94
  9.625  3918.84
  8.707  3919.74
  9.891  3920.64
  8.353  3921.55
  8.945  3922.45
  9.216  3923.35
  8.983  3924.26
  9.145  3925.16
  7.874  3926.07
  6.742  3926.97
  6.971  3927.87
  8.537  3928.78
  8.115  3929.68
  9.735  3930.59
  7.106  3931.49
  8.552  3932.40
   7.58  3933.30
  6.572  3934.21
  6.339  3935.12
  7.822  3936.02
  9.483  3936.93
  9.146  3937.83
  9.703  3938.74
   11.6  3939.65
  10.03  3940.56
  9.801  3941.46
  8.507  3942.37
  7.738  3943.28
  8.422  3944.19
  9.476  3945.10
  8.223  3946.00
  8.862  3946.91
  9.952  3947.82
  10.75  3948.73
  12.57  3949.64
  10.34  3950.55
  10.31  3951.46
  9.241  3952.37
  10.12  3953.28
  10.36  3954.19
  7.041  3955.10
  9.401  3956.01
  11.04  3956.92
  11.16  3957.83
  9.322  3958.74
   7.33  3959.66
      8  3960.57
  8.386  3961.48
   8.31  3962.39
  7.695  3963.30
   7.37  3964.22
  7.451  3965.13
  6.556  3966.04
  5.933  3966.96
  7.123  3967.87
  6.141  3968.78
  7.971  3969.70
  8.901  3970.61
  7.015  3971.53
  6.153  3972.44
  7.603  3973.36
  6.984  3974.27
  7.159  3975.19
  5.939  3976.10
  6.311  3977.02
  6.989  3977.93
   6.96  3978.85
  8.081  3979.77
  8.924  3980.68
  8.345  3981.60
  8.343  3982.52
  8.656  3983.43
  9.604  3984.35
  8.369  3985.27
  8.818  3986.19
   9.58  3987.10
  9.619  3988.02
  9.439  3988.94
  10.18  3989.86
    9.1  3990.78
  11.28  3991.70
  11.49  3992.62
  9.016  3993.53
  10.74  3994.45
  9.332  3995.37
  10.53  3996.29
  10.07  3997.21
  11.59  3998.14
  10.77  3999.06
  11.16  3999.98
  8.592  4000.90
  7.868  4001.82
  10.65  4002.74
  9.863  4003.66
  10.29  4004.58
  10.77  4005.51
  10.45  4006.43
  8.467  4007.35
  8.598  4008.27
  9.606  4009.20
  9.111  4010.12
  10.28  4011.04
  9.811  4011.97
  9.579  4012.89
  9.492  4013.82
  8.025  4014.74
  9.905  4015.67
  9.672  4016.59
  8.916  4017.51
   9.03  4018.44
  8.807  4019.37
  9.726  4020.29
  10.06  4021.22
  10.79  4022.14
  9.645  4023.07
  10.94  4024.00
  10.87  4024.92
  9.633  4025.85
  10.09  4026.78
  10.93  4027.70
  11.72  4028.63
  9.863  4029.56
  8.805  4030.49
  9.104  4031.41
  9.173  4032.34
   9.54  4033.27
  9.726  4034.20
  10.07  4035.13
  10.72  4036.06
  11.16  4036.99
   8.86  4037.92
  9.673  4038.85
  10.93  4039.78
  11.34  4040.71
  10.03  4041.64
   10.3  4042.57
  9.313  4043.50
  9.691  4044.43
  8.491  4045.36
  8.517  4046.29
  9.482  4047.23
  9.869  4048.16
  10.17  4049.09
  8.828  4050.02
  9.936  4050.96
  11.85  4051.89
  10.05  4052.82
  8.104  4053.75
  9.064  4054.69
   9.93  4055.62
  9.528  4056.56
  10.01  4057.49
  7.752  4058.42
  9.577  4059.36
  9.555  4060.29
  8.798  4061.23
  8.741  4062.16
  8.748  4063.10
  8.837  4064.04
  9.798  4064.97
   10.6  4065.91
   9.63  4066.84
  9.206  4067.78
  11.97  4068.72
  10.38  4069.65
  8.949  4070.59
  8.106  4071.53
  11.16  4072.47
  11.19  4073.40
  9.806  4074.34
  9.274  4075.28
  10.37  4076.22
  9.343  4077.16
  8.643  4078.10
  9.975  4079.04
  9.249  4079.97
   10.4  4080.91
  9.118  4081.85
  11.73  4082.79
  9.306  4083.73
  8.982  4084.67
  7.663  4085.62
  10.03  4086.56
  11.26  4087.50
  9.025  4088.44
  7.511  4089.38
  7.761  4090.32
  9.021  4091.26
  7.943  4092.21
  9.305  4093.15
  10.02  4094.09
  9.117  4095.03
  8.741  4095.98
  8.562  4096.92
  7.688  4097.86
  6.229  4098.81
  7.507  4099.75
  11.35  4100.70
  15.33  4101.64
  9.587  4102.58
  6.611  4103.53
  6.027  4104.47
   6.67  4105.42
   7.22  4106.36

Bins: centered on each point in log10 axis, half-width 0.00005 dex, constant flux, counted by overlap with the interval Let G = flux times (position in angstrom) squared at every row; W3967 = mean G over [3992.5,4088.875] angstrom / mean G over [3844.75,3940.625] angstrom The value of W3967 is 1.2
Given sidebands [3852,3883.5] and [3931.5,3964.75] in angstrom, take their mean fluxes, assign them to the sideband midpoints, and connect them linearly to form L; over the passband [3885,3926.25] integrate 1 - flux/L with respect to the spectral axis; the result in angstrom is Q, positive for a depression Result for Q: 3.5 angstrom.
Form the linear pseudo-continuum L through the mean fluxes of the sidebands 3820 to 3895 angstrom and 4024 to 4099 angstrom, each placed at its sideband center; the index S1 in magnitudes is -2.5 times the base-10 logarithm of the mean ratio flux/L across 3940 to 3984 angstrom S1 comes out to 0.06 mag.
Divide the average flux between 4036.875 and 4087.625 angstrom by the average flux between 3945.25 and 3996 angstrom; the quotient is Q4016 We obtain 1.12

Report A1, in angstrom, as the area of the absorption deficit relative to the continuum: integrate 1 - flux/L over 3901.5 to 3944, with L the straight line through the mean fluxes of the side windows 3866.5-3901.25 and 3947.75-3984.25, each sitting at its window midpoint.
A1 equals -2.7 angstrom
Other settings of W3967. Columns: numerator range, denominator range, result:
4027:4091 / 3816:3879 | 1.25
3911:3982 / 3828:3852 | 1.20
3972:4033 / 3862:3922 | 1.15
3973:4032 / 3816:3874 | 1.18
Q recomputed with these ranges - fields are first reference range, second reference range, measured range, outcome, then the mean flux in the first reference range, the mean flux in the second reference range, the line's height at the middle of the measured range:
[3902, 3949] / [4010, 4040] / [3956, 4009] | 3.7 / 8.83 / 9.84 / 9.41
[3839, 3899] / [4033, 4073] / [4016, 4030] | -0.8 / 8.45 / 9.7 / 9.5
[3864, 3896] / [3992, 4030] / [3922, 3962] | 0.4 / 8.29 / 9.93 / 9.06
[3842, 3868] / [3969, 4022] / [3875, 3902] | 3.9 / 9.02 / 9.1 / 9.04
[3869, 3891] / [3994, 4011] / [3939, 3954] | -0.9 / 8.33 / 9.92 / 9.19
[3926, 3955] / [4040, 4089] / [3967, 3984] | 3.3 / 8.95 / 9.65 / 9.15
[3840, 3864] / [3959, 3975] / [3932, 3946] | -1.8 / 8.79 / 7.37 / 7.71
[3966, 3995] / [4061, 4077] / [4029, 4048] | -1.1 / 8.26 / 9.74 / 9.23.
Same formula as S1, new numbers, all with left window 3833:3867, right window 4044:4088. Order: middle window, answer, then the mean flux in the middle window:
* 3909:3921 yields -0.10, 9.58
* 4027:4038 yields -0.07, 10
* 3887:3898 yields 0.15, 7.49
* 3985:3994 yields -0.07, 9.73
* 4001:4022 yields -0.03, 9.51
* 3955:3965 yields 0.04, 8.66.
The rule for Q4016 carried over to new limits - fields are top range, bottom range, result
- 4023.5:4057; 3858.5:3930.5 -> 1.15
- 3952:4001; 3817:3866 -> 1.04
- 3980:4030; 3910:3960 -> 1.07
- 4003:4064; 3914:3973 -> 1.12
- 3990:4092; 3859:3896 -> 1.15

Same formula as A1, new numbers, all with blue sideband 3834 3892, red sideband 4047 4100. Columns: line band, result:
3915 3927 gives -0.6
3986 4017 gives -2.7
